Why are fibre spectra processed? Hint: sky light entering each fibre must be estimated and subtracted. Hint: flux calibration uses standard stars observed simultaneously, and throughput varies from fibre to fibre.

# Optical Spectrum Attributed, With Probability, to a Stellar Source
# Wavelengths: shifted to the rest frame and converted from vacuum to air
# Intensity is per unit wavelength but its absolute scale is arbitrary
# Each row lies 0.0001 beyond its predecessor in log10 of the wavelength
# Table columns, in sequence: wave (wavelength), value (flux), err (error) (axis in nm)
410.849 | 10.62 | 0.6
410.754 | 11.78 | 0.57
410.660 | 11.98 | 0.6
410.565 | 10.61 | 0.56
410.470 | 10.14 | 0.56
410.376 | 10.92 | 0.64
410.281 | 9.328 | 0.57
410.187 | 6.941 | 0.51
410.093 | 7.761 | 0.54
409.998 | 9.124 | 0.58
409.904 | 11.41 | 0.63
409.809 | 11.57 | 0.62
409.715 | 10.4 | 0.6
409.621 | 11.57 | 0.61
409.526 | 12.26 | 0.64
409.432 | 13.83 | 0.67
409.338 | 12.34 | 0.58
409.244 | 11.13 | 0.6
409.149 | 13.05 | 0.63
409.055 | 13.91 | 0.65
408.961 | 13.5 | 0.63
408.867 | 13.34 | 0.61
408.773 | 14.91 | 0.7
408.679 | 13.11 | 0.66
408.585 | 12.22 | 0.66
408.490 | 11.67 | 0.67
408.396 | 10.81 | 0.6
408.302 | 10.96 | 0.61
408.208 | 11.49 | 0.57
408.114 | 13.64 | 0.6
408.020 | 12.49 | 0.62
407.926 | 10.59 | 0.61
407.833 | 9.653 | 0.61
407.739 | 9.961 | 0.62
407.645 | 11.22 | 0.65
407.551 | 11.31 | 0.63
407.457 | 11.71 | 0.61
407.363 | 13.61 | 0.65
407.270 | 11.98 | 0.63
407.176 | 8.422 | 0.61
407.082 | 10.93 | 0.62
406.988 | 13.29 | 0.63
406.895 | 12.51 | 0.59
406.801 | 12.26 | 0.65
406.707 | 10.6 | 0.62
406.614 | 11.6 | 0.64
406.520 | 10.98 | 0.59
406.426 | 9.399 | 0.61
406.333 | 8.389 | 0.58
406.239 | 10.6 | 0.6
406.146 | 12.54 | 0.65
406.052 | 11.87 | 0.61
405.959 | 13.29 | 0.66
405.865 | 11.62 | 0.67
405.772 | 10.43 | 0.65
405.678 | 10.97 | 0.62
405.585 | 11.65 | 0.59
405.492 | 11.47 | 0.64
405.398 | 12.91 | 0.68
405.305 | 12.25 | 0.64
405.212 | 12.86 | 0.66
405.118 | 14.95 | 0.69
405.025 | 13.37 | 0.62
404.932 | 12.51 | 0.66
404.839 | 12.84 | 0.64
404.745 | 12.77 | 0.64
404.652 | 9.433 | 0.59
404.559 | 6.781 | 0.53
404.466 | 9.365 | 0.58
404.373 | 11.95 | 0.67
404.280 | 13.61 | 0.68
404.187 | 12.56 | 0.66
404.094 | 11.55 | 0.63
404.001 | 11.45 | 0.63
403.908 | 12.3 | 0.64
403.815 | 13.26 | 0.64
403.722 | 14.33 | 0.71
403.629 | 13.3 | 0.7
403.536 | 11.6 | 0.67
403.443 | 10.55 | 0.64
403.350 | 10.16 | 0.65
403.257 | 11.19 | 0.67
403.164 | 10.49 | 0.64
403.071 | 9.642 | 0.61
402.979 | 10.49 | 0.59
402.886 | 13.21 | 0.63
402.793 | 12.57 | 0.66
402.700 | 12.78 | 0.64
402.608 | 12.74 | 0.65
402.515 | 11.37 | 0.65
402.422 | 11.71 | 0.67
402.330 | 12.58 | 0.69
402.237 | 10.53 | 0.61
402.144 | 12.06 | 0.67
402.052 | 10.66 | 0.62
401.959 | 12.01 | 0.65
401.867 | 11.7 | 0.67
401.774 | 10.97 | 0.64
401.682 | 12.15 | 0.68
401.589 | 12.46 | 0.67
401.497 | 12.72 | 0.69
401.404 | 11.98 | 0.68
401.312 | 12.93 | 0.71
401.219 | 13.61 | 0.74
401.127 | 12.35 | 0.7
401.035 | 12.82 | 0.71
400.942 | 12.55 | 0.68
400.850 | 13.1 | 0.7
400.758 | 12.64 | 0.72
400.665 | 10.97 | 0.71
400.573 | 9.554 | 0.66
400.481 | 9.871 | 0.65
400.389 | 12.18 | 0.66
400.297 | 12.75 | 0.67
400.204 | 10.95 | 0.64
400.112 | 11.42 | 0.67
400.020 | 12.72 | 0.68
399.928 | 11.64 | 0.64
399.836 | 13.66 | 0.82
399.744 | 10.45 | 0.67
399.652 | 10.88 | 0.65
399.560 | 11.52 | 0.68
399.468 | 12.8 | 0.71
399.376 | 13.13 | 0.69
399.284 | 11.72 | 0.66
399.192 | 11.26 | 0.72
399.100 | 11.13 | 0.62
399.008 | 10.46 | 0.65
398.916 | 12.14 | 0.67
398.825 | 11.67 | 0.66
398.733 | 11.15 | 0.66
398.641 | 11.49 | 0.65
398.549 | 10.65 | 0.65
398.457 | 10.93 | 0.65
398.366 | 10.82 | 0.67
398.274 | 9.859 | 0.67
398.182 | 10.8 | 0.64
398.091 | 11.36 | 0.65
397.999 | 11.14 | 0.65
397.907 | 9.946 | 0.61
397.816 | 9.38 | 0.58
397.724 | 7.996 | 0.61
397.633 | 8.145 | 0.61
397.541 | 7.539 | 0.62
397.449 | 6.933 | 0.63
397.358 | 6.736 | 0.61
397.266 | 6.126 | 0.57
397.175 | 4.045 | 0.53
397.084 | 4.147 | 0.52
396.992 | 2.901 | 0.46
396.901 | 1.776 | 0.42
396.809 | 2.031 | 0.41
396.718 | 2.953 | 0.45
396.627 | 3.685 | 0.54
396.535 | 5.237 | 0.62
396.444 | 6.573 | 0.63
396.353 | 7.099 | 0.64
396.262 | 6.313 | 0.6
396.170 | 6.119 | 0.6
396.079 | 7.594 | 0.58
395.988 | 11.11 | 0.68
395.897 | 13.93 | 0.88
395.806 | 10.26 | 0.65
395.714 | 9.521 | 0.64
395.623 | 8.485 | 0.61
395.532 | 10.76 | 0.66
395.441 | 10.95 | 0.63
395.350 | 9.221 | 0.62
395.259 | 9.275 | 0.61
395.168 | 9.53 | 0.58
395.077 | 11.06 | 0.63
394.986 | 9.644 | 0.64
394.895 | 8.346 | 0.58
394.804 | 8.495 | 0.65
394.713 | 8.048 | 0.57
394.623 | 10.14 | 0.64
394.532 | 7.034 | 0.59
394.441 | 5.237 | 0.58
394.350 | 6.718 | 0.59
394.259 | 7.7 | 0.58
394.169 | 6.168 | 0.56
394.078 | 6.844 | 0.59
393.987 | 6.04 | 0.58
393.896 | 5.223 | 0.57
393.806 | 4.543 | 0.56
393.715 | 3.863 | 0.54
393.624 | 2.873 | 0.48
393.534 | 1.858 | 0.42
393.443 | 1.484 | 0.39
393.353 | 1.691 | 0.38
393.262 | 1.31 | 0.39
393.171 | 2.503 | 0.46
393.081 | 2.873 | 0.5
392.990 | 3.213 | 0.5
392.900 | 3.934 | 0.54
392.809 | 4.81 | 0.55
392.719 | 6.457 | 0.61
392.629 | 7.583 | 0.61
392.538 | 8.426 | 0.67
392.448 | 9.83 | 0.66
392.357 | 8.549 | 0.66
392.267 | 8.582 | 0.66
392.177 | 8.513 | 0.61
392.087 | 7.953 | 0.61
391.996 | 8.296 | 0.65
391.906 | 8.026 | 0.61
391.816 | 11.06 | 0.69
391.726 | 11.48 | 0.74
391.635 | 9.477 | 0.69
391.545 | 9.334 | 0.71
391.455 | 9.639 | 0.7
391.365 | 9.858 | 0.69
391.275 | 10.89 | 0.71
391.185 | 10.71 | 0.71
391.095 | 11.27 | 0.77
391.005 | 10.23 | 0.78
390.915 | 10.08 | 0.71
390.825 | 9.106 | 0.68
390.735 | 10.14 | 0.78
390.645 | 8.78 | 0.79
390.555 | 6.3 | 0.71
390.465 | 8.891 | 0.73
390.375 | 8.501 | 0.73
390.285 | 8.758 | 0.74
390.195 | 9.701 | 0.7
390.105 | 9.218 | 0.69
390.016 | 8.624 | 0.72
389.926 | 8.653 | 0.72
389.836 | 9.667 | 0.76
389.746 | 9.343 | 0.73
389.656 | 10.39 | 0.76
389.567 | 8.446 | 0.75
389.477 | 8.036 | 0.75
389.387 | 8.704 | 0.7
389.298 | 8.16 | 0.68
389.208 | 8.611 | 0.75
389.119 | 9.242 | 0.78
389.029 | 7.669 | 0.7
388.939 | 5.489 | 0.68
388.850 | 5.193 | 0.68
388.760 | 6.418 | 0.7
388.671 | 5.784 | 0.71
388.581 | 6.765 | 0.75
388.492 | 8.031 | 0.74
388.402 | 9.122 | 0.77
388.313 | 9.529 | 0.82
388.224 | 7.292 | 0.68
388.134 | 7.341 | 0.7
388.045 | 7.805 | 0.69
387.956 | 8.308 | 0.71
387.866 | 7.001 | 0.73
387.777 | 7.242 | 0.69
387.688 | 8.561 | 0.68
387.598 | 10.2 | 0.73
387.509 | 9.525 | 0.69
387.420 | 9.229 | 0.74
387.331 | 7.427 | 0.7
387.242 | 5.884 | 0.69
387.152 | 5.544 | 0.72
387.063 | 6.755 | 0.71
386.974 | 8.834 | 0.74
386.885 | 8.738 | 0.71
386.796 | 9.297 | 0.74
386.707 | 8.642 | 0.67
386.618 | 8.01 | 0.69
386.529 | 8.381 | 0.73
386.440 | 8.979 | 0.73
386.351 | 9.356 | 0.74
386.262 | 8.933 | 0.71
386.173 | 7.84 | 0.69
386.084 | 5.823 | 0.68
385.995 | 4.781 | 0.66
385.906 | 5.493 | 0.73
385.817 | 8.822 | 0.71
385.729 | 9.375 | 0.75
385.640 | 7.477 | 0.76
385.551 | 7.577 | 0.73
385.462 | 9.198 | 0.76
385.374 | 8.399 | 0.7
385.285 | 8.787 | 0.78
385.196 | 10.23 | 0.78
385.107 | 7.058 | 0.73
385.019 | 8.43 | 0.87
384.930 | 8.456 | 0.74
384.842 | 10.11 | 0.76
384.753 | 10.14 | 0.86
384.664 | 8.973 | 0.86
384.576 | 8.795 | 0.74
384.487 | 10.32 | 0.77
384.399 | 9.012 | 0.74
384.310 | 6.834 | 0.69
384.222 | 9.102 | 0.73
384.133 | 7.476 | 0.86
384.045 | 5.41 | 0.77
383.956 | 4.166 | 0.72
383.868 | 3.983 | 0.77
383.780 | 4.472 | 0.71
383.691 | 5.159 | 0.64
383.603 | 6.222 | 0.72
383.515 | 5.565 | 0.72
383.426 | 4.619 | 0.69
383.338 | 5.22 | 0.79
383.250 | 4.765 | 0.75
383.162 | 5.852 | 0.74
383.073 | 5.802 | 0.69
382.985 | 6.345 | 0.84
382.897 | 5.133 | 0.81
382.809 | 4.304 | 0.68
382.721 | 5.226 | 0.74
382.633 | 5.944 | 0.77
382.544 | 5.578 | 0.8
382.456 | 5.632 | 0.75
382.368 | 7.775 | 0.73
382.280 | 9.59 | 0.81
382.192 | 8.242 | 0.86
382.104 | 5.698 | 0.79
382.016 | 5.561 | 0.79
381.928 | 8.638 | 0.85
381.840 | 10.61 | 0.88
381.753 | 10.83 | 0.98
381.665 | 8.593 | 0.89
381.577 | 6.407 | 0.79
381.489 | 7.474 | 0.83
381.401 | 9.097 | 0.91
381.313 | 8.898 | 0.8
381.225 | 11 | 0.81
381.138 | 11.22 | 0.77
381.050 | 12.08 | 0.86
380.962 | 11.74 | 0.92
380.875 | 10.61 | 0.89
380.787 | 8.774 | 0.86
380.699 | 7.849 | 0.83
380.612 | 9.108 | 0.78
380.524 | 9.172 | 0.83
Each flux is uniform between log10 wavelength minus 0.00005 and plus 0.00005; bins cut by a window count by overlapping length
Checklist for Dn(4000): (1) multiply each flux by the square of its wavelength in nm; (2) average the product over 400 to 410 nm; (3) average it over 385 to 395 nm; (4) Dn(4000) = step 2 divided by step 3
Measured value 1.65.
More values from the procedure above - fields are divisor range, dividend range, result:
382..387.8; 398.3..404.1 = 1.74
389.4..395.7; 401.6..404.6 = 1.57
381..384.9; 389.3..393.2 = 1.21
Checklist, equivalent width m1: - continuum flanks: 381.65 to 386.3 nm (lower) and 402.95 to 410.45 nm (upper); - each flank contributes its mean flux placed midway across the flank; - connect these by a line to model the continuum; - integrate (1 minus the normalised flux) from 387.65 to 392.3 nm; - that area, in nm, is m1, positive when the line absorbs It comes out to -0.16 nm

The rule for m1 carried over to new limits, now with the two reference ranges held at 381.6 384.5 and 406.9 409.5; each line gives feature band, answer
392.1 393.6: 0.61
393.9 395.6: 0.15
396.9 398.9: 0.24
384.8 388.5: -0.41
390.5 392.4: -0.24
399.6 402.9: -0.45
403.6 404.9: -0.07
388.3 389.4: 0.04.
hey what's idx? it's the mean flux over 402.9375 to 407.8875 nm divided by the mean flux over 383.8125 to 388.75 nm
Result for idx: 1.4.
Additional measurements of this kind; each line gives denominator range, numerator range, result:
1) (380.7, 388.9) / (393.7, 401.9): 1.22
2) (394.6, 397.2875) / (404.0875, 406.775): 1.54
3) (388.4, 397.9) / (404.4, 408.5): 1.53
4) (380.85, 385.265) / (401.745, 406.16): 1.56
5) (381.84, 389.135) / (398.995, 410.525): 1.58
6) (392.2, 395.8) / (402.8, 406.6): 1.74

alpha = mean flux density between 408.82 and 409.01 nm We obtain 13.5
